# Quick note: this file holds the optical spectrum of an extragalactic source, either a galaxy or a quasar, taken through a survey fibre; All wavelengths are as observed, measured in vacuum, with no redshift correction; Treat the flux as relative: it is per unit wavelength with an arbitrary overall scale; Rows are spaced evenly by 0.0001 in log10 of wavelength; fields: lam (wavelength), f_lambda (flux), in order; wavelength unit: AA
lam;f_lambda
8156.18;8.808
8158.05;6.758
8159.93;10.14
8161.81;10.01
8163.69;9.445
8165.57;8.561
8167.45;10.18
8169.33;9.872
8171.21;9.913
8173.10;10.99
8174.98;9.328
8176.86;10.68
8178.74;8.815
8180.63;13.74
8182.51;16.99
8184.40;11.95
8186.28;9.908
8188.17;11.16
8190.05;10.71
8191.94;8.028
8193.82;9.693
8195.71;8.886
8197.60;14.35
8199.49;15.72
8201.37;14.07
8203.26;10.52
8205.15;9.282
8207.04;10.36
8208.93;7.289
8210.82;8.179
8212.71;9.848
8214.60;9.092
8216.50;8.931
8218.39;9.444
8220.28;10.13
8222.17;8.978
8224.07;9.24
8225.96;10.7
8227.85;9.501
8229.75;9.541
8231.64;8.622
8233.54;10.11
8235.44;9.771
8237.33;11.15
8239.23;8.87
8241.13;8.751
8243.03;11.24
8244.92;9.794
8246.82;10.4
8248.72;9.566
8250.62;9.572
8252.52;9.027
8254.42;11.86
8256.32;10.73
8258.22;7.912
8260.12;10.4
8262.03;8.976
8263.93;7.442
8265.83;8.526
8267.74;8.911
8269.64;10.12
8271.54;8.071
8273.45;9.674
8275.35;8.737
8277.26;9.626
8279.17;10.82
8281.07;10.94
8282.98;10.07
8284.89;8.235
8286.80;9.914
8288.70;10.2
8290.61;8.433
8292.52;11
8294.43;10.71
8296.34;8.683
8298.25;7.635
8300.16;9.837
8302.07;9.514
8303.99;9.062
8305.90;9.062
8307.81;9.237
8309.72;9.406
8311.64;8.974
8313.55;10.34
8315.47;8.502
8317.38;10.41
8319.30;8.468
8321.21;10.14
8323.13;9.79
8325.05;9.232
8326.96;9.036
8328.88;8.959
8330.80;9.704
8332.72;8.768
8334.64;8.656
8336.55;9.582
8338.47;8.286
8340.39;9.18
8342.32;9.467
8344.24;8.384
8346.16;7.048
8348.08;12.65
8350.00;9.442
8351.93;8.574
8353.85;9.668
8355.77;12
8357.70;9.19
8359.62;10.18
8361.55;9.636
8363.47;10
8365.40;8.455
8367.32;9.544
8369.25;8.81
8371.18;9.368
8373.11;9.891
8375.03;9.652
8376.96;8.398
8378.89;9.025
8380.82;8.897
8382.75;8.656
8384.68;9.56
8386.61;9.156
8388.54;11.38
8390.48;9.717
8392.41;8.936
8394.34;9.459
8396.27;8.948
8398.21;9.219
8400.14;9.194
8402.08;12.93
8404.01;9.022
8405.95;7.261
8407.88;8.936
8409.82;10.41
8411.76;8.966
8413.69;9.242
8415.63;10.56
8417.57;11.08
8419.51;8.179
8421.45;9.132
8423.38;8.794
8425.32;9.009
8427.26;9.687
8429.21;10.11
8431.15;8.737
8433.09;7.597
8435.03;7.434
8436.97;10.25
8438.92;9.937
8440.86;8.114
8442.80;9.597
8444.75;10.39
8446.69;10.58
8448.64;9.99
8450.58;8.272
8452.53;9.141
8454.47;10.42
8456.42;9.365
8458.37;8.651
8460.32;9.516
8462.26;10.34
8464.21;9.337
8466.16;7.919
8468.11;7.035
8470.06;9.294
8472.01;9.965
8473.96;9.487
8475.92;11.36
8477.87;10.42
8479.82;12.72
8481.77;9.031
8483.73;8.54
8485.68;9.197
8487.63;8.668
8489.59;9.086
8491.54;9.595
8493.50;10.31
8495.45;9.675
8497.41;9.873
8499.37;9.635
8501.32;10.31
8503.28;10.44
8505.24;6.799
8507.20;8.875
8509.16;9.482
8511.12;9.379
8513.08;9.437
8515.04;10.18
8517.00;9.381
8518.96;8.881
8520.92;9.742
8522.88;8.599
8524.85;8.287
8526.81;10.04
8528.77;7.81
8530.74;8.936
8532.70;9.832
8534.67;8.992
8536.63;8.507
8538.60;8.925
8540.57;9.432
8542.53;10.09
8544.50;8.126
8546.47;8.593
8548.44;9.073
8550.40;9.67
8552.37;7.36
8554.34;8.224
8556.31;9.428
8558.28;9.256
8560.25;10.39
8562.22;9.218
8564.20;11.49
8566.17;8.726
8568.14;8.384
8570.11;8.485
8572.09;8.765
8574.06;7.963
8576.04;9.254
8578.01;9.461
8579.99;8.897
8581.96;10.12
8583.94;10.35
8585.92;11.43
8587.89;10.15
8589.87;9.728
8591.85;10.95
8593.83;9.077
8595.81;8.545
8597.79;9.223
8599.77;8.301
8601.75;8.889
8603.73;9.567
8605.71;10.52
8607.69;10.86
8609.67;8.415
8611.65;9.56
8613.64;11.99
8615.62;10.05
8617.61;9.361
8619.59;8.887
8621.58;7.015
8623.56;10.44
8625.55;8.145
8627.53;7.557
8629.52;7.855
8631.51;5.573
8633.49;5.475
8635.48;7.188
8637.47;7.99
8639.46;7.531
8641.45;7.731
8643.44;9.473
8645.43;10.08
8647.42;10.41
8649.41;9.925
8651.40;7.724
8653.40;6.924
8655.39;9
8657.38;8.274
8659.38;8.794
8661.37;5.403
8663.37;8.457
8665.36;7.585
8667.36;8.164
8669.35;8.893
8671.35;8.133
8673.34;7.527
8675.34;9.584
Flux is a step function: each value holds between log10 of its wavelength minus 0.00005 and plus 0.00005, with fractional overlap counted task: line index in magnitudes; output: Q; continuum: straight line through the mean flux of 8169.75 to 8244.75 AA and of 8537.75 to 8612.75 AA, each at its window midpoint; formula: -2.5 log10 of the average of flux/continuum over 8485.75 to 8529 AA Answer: 0.02 mag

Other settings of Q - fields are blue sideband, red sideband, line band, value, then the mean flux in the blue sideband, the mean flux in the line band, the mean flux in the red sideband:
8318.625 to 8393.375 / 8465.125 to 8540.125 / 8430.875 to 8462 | 0.007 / 9.38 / 9.29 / 9.33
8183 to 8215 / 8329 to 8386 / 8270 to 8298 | 0.036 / 10.6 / 9.61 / 9.33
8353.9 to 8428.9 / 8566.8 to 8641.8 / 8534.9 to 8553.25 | 0.027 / 9.49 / 8.88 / 8.95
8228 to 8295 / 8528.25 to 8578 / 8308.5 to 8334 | 0.019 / 9.64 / 9.35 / 9.02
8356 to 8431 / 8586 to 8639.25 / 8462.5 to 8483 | -0.047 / 9.45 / 9.66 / 8.92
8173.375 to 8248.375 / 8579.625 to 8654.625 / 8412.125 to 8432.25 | 0.025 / 10.4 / 9.43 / 9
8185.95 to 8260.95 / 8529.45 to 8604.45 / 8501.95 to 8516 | 0.016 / 10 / 9.25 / 9.25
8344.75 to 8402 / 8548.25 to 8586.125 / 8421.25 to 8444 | 0.046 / 9.52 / 9.04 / 9.26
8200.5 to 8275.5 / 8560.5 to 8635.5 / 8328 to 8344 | 0.050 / 9.59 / 9.04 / 9.14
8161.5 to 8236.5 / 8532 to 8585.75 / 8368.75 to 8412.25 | 0.036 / 10.3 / 9.39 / 9.18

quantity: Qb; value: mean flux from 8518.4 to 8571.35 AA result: 9.06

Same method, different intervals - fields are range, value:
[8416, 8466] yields 9.34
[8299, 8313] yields 9.3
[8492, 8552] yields 9.23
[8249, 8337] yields 9.41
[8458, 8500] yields 9.54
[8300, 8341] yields 9.27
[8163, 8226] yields 10.4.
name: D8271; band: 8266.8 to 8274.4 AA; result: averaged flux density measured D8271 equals 9.2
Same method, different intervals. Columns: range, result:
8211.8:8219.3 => 9.32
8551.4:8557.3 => 8.34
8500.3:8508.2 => 9.11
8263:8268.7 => 8.3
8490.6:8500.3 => 9.81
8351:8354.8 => 9.13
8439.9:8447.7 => 9.67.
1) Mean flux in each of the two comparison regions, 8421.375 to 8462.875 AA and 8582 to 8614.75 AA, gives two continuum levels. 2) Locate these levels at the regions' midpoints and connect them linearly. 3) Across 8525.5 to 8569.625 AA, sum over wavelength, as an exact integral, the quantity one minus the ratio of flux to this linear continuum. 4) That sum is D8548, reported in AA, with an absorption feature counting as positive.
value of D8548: 2.6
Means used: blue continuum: 9.32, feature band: 9.1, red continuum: 9.86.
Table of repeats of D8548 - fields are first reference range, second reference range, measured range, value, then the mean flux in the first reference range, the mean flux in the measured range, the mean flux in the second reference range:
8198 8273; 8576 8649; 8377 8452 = 0.7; 9.79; 9.36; 9.09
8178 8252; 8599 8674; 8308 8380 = 3.0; 10.3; 9.37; 8.52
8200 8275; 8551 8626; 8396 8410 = 0.1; 9.63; 9.46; 9.4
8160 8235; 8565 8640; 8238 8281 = 2.4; 10.3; 9.54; 8.98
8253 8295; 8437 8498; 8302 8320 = 0.5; 9.59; 9.29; 9.55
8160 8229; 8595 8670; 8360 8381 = 0.8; 10.4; 9.28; 8.57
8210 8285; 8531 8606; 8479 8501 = -0.7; 9.55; 9.67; 9.29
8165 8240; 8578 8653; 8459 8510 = -0.2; 10.3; 9.49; 9.04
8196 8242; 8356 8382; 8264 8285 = 0.9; 10.1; 9.39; 9.38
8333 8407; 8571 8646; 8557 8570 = -0.6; 9.4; 9.5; 9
